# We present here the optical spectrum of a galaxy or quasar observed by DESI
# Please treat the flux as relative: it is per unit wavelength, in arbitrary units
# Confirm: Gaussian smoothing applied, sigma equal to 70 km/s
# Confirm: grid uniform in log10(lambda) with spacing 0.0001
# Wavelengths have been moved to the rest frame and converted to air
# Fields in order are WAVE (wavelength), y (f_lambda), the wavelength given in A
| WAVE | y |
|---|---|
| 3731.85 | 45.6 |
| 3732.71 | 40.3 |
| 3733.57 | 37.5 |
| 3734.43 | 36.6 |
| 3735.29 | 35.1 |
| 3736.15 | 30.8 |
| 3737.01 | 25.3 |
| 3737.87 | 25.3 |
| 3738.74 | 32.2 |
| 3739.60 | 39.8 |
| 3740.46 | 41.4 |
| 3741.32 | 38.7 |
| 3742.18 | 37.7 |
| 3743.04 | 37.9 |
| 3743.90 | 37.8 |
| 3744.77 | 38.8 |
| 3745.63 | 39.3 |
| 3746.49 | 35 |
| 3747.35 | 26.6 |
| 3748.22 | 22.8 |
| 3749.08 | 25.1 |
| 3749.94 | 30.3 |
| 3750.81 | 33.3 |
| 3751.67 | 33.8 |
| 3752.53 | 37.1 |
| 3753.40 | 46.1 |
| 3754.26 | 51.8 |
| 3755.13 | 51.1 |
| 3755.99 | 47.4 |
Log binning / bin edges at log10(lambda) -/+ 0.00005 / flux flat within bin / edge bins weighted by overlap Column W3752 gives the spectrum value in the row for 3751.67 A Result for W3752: 33.8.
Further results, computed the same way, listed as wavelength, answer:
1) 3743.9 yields 37.8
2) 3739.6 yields 39.8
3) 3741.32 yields 38.7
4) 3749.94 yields 30.3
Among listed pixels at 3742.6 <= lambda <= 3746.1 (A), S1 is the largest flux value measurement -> 39.3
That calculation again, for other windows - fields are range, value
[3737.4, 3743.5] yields 41.4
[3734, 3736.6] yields 36.6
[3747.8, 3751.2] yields 33.3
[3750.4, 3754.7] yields 51.8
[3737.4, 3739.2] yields 32.2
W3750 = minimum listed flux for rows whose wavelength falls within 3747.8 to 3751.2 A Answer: 22.8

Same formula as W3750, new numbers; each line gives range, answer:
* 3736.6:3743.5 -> 25.3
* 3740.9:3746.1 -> 37.7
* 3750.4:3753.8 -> 33.3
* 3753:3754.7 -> 46.1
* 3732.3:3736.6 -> 30.8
